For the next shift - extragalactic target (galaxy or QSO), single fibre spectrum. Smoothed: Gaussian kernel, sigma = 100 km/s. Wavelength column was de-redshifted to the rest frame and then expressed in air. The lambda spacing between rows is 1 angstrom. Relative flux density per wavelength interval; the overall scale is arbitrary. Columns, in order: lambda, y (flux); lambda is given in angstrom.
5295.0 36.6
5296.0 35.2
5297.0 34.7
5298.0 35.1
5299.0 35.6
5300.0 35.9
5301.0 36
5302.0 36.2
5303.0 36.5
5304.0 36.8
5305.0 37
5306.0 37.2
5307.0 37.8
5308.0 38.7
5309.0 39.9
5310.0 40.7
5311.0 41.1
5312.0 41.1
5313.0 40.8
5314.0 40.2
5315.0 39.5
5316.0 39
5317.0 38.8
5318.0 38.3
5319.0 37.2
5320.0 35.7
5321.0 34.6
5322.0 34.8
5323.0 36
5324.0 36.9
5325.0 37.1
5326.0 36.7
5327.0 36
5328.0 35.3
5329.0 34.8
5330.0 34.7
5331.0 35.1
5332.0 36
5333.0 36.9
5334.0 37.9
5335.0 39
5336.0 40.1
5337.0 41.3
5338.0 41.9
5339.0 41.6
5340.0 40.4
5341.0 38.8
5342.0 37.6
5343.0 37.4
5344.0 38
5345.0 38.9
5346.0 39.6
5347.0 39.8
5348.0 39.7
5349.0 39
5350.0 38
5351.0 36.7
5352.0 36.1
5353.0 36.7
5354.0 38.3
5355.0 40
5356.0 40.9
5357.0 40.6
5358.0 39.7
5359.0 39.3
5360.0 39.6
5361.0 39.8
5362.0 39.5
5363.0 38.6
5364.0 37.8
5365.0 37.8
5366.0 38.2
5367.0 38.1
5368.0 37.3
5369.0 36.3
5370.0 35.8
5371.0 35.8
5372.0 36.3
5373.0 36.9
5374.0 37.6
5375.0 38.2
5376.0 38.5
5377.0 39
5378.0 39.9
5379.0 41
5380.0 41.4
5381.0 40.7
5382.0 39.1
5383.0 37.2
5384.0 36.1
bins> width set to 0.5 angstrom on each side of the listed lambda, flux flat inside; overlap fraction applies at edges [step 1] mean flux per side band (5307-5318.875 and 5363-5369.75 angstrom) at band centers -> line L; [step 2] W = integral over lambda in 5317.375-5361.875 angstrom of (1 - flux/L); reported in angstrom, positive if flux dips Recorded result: 0.66 angstrom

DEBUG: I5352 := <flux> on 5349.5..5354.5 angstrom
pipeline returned 37.2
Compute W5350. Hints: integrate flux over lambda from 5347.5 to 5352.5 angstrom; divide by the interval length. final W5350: 37.9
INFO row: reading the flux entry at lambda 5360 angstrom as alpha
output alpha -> 39.6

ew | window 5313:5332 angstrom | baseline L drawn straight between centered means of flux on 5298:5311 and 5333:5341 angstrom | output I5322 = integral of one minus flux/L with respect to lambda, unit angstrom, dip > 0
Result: 1.0 angstrom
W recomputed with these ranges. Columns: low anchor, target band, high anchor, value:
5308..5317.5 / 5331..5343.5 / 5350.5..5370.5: 0.1 angstrom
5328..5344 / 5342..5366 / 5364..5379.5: -0.5 angstrom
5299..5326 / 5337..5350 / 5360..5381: -0.5 angstrom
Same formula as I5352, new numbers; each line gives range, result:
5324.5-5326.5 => 36.9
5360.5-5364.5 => 38.9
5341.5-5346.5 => 38.3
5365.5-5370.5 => 37.1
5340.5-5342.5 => 38.2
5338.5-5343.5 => 39.2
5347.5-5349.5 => 39.4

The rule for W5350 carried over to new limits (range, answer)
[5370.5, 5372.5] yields 36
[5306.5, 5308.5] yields 38.2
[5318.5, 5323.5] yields 35.7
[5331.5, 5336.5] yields 38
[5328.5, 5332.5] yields 35.1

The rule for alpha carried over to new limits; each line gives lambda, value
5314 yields 40.2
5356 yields 40.9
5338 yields 41.9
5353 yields 36.7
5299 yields 35.6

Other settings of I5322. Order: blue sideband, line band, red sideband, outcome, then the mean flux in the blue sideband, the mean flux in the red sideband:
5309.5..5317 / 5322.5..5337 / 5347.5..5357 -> 1.0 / 40.2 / 38.5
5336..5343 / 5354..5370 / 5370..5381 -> 0.1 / 40.1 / 38.4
